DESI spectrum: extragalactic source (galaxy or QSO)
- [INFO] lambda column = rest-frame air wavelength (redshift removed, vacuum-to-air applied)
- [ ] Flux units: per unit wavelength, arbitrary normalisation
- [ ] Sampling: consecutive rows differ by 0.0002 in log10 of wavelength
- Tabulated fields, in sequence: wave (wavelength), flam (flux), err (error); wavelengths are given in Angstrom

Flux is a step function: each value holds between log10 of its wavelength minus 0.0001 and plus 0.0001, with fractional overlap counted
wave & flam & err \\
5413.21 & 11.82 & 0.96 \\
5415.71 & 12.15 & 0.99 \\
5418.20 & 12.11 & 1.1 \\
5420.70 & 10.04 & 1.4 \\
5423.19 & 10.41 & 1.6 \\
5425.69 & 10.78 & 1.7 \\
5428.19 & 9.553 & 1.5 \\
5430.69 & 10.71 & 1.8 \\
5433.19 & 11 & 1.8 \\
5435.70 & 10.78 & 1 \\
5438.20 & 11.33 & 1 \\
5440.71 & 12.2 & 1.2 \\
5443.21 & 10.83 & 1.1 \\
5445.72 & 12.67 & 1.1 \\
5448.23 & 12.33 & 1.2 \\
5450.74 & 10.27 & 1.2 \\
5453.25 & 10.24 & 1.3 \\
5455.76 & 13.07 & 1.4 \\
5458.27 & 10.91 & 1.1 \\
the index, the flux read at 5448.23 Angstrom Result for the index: 12.33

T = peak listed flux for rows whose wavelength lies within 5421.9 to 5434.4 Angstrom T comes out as 11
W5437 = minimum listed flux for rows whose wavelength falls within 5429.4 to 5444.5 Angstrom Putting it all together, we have 10.71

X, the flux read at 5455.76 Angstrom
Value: 13.07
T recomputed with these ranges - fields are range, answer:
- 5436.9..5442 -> 12.2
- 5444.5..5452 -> 12.67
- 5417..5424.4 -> 12.11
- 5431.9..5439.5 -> 11.33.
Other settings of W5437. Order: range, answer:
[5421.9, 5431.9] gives 9.553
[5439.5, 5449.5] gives 10.83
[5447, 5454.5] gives 10.24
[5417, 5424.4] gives 10.04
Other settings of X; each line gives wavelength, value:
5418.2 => 12.11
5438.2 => 11.33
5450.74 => 10.27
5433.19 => 11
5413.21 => 11.82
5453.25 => 10.24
